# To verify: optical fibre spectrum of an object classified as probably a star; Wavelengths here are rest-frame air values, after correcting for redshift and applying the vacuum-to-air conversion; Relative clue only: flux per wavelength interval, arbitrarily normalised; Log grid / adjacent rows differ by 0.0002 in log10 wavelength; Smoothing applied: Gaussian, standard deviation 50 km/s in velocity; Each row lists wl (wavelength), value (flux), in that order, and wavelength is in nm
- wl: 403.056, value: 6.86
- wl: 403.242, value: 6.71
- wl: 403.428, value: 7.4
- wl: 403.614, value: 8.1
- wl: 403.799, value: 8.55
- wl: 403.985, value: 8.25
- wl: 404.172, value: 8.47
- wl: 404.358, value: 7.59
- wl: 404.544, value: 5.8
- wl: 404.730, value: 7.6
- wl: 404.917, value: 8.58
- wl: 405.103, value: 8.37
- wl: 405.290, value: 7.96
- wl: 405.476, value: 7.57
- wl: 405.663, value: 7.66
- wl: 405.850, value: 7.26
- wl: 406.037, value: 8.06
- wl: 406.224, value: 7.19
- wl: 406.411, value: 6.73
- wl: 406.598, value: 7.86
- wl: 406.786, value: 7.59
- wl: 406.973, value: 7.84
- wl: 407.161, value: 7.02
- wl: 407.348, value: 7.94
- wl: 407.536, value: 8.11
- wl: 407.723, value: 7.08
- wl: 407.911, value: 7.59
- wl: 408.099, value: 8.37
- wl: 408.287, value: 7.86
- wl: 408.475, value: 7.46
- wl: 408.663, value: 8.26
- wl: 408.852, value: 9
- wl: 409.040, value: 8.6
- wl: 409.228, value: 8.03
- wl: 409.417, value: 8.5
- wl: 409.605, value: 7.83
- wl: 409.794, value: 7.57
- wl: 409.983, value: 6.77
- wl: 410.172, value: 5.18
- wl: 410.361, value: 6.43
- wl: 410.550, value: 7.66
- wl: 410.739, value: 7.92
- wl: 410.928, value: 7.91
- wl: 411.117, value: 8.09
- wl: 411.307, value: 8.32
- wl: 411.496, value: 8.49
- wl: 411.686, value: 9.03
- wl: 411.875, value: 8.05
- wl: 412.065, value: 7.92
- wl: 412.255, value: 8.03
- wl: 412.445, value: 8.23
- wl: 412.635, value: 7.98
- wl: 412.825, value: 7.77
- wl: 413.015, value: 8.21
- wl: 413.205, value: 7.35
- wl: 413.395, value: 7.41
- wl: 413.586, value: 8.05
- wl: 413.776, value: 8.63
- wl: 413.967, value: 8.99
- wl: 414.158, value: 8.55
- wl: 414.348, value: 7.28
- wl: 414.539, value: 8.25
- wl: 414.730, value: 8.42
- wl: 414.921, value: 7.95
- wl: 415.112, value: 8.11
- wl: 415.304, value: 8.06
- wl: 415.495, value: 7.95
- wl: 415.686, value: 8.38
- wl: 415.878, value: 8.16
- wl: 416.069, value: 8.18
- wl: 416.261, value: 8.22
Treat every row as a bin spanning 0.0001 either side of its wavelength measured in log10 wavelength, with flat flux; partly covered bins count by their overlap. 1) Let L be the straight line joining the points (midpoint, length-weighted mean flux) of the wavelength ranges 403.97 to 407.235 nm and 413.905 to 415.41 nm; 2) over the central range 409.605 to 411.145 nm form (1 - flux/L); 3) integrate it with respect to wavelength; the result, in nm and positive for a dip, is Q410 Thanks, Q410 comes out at 0.141 nm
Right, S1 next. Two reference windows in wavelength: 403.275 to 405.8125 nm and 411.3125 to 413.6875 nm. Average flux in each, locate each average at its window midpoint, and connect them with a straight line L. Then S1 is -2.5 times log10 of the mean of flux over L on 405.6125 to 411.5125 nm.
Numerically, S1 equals 0.034 mag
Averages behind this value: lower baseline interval 7.8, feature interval 7.68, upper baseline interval 8.06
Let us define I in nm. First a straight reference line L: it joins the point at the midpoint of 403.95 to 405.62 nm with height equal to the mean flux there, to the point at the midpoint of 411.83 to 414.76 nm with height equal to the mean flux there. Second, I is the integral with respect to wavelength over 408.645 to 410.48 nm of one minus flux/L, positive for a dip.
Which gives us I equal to 0.08 nm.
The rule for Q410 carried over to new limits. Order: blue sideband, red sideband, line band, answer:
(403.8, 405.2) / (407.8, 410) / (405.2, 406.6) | 0.07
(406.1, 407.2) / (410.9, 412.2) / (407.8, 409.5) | -0.09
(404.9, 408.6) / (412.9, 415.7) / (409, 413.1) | 0.05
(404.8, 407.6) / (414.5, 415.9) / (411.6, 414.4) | -0.02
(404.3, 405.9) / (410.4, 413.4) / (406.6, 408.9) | -0.02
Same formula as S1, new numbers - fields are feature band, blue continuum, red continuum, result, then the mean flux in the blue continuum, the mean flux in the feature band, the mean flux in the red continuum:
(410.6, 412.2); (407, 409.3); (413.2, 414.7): -0.021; 7.94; 8.2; 8.12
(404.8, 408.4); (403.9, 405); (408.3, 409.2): 0.036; 7.7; 7.72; 8.27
